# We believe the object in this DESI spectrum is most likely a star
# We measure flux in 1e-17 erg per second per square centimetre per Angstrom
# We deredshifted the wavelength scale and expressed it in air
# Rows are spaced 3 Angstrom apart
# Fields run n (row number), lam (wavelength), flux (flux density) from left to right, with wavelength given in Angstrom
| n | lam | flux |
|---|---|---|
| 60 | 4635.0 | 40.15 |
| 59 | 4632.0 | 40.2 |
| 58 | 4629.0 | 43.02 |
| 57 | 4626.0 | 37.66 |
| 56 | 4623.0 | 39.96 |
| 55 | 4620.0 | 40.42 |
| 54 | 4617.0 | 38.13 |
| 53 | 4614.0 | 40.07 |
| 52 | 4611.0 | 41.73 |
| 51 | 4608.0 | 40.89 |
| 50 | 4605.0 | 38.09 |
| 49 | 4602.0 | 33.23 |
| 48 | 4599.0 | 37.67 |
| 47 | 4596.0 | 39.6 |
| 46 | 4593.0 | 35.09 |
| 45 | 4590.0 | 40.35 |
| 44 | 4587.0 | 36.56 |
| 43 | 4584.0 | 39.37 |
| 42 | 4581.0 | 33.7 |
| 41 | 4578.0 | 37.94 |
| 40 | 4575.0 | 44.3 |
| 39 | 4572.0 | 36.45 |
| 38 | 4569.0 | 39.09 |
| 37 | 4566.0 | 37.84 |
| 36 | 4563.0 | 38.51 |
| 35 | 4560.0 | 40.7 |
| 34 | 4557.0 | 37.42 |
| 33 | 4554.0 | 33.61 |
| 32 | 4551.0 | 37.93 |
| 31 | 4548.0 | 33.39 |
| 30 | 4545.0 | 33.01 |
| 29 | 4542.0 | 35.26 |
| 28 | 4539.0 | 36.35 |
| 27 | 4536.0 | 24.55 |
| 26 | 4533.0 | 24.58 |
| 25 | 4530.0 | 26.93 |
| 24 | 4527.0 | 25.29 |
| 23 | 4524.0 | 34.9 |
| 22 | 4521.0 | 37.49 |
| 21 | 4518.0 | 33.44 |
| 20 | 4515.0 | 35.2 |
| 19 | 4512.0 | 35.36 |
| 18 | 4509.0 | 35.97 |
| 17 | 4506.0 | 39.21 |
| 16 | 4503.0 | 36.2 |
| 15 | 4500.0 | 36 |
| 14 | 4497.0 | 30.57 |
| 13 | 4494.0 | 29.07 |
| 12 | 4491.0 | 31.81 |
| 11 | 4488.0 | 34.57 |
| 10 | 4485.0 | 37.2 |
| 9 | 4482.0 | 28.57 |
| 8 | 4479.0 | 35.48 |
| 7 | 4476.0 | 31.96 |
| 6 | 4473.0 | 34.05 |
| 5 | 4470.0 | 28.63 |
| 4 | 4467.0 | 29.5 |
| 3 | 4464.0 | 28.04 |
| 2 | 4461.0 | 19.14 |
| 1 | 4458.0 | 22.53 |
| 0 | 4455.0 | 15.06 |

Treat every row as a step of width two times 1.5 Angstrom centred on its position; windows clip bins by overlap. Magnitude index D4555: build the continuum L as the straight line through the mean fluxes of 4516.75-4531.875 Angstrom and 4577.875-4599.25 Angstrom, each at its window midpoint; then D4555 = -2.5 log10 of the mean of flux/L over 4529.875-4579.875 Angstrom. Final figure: -0.03 mag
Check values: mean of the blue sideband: 31.4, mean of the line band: 35.4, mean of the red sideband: 37.5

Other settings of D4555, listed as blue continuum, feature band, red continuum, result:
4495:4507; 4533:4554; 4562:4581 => 0.14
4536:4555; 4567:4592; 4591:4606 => -0.07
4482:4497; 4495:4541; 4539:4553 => 0.03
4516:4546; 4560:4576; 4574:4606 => -0.11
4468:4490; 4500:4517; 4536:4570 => -0.07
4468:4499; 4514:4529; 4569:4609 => 0.04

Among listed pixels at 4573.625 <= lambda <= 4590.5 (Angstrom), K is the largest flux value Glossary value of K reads 44.3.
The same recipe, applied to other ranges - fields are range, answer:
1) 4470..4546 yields 39.21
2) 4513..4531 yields 37.49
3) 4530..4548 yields 36.35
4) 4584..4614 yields 41.73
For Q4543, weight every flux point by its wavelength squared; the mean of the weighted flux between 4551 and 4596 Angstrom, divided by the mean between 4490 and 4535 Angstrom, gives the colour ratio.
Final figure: 1.19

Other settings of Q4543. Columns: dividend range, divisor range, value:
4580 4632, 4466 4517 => 1.21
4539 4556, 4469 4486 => 1.10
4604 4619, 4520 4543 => 1.36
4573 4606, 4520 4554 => 1.22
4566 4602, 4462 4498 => 1.26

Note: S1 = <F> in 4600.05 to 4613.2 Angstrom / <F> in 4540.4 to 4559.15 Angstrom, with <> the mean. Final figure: 1.09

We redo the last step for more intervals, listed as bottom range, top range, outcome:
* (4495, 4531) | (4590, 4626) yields 1.14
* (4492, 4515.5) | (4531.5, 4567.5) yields 0.99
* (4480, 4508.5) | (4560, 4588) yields 1.13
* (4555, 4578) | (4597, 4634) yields 1.01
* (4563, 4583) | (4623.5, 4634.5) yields 1.05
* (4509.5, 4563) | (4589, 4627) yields 1.16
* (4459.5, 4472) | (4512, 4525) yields 1.32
